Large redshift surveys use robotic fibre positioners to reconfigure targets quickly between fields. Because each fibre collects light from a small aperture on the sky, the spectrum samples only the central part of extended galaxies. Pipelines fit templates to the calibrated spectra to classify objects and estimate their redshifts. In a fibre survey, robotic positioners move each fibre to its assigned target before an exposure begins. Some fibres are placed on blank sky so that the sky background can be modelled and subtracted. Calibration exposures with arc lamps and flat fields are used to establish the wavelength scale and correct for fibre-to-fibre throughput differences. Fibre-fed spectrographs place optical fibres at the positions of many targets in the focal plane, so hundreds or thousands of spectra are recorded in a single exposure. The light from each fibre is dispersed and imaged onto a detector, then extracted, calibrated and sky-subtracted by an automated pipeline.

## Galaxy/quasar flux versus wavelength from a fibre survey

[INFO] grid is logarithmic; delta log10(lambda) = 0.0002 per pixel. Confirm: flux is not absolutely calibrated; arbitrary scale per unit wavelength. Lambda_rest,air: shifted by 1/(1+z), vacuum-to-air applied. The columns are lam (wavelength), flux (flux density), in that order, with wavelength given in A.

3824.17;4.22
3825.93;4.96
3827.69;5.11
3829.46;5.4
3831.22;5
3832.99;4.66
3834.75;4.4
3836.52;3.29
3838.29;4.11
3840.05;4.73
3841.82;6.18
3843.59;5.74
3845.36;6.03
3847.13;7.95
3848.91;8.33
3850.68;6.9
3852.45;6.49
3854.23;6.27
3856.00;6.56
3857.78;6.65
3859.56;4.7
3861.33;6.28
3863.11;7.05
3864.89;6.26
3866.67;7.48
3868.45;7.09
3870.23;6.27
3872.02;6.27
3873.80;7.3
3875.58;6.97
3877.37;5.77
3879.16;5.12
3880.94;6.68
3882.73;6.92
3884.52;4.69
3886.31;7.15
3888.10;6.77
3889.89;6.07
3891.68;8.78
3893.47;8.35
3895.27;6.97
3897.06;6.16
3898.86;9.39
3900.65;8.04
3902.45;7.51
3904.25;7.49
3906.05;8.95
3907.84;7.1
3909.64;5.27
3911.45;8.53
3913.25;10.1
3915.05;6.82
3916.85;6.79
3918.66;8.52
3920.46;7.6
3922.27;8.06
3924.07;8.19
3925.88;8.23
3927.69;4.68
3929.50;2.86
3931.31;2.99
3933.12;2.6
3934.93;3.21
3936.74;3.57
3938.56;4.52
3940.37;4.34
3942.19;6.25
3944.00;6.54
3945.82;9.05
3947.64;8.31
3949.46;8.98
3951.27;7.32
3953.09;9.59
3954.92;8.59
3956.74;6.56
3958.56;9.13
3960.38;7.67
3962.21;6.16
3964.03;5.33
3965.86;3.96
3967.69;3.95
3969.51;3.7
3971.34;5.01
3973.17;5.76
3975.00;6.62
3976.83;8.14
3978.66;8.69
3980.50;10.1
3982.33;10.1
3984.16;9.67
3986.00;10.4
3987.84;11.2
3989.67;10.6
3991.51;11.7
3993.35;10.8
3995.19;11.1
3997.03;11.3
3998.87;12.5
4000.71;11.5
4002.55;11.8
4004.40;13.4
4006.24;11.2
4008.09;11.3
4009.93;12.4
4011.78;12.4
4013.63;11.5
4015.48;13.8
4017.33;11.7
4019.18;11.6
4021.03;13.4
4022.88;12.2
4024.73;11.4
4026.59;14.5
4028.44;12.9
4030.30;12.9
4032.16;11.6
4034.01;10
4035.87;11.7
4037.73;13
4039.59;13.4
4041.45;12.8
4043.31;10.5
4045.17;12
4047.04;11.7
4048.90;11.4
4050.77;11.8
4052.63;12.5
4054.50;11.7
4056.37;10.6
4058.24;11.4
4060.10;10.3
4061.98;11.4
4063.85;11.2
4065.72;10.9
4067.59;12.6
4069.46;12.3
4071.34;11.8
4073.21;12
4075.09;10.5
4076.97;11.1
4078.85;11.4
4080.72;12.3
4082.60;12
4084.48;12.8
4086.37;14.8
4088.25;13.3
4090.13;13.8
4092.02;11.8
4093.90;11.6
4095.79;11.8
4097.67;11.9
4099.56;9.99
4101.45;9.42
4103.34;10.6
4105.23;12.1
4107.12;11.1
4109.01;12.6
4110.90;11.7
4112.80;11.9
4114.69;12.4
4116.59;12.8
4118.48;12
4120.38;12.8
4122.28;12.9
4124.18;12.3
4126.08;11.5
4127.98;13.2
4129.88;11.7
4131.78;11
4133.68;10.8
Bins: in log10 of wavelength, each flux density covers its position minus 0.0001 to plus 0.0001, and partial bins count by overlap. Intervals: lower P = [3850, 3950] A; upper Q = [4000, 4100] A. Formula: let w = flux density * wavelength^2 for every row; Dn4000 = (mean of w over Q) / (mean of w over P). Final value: 1.9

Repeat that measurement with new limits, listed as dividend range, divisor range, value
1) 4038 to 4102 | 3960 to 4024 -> 1.25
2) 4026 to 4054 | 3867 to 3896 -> 1.96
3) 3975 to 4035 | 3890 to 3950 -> 1.76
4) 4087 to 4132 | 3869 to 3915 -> 1.87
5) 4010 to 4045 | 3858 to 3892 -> 2.05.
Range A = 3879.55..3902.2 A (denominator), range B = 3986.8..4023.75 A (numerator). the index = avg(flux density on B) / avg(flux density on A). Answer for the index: 1.66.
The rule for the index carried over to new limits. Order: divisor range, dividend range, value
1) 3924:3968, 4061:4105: 1.94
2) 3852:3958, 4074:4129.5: 1.78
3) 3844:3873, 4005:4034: 1.84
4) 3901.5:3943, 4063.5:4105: 1.89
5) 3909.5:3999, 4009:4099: 1.62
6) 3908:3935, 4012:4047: 1.91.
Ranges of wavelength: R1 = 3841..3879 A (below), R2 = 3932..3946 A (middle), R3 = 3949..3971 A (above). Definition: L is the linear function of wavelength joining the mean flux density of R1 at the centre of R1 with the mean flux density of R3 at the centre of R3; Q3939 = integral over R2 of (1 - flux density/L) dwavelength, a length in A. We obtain 3.9 A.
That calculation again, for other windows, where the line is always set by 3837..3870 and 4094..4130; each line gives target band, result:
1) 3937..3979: 9.4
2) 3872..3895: 0.9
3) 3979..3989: -1.2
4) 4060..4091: -2.8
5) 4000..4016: -4.1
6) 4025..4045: -4.1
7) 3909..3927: -0.2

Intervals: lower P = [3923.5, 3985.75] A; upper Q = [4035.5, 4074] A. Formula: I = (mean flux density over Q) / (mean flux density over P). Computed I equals 1.80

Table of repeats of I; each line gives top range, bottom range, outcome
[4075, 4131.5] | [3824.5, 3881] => 2.01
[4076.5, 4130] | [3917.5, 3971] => 1.94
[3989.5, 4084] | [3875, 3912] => 1.68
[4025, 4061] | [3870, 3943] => 1.83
